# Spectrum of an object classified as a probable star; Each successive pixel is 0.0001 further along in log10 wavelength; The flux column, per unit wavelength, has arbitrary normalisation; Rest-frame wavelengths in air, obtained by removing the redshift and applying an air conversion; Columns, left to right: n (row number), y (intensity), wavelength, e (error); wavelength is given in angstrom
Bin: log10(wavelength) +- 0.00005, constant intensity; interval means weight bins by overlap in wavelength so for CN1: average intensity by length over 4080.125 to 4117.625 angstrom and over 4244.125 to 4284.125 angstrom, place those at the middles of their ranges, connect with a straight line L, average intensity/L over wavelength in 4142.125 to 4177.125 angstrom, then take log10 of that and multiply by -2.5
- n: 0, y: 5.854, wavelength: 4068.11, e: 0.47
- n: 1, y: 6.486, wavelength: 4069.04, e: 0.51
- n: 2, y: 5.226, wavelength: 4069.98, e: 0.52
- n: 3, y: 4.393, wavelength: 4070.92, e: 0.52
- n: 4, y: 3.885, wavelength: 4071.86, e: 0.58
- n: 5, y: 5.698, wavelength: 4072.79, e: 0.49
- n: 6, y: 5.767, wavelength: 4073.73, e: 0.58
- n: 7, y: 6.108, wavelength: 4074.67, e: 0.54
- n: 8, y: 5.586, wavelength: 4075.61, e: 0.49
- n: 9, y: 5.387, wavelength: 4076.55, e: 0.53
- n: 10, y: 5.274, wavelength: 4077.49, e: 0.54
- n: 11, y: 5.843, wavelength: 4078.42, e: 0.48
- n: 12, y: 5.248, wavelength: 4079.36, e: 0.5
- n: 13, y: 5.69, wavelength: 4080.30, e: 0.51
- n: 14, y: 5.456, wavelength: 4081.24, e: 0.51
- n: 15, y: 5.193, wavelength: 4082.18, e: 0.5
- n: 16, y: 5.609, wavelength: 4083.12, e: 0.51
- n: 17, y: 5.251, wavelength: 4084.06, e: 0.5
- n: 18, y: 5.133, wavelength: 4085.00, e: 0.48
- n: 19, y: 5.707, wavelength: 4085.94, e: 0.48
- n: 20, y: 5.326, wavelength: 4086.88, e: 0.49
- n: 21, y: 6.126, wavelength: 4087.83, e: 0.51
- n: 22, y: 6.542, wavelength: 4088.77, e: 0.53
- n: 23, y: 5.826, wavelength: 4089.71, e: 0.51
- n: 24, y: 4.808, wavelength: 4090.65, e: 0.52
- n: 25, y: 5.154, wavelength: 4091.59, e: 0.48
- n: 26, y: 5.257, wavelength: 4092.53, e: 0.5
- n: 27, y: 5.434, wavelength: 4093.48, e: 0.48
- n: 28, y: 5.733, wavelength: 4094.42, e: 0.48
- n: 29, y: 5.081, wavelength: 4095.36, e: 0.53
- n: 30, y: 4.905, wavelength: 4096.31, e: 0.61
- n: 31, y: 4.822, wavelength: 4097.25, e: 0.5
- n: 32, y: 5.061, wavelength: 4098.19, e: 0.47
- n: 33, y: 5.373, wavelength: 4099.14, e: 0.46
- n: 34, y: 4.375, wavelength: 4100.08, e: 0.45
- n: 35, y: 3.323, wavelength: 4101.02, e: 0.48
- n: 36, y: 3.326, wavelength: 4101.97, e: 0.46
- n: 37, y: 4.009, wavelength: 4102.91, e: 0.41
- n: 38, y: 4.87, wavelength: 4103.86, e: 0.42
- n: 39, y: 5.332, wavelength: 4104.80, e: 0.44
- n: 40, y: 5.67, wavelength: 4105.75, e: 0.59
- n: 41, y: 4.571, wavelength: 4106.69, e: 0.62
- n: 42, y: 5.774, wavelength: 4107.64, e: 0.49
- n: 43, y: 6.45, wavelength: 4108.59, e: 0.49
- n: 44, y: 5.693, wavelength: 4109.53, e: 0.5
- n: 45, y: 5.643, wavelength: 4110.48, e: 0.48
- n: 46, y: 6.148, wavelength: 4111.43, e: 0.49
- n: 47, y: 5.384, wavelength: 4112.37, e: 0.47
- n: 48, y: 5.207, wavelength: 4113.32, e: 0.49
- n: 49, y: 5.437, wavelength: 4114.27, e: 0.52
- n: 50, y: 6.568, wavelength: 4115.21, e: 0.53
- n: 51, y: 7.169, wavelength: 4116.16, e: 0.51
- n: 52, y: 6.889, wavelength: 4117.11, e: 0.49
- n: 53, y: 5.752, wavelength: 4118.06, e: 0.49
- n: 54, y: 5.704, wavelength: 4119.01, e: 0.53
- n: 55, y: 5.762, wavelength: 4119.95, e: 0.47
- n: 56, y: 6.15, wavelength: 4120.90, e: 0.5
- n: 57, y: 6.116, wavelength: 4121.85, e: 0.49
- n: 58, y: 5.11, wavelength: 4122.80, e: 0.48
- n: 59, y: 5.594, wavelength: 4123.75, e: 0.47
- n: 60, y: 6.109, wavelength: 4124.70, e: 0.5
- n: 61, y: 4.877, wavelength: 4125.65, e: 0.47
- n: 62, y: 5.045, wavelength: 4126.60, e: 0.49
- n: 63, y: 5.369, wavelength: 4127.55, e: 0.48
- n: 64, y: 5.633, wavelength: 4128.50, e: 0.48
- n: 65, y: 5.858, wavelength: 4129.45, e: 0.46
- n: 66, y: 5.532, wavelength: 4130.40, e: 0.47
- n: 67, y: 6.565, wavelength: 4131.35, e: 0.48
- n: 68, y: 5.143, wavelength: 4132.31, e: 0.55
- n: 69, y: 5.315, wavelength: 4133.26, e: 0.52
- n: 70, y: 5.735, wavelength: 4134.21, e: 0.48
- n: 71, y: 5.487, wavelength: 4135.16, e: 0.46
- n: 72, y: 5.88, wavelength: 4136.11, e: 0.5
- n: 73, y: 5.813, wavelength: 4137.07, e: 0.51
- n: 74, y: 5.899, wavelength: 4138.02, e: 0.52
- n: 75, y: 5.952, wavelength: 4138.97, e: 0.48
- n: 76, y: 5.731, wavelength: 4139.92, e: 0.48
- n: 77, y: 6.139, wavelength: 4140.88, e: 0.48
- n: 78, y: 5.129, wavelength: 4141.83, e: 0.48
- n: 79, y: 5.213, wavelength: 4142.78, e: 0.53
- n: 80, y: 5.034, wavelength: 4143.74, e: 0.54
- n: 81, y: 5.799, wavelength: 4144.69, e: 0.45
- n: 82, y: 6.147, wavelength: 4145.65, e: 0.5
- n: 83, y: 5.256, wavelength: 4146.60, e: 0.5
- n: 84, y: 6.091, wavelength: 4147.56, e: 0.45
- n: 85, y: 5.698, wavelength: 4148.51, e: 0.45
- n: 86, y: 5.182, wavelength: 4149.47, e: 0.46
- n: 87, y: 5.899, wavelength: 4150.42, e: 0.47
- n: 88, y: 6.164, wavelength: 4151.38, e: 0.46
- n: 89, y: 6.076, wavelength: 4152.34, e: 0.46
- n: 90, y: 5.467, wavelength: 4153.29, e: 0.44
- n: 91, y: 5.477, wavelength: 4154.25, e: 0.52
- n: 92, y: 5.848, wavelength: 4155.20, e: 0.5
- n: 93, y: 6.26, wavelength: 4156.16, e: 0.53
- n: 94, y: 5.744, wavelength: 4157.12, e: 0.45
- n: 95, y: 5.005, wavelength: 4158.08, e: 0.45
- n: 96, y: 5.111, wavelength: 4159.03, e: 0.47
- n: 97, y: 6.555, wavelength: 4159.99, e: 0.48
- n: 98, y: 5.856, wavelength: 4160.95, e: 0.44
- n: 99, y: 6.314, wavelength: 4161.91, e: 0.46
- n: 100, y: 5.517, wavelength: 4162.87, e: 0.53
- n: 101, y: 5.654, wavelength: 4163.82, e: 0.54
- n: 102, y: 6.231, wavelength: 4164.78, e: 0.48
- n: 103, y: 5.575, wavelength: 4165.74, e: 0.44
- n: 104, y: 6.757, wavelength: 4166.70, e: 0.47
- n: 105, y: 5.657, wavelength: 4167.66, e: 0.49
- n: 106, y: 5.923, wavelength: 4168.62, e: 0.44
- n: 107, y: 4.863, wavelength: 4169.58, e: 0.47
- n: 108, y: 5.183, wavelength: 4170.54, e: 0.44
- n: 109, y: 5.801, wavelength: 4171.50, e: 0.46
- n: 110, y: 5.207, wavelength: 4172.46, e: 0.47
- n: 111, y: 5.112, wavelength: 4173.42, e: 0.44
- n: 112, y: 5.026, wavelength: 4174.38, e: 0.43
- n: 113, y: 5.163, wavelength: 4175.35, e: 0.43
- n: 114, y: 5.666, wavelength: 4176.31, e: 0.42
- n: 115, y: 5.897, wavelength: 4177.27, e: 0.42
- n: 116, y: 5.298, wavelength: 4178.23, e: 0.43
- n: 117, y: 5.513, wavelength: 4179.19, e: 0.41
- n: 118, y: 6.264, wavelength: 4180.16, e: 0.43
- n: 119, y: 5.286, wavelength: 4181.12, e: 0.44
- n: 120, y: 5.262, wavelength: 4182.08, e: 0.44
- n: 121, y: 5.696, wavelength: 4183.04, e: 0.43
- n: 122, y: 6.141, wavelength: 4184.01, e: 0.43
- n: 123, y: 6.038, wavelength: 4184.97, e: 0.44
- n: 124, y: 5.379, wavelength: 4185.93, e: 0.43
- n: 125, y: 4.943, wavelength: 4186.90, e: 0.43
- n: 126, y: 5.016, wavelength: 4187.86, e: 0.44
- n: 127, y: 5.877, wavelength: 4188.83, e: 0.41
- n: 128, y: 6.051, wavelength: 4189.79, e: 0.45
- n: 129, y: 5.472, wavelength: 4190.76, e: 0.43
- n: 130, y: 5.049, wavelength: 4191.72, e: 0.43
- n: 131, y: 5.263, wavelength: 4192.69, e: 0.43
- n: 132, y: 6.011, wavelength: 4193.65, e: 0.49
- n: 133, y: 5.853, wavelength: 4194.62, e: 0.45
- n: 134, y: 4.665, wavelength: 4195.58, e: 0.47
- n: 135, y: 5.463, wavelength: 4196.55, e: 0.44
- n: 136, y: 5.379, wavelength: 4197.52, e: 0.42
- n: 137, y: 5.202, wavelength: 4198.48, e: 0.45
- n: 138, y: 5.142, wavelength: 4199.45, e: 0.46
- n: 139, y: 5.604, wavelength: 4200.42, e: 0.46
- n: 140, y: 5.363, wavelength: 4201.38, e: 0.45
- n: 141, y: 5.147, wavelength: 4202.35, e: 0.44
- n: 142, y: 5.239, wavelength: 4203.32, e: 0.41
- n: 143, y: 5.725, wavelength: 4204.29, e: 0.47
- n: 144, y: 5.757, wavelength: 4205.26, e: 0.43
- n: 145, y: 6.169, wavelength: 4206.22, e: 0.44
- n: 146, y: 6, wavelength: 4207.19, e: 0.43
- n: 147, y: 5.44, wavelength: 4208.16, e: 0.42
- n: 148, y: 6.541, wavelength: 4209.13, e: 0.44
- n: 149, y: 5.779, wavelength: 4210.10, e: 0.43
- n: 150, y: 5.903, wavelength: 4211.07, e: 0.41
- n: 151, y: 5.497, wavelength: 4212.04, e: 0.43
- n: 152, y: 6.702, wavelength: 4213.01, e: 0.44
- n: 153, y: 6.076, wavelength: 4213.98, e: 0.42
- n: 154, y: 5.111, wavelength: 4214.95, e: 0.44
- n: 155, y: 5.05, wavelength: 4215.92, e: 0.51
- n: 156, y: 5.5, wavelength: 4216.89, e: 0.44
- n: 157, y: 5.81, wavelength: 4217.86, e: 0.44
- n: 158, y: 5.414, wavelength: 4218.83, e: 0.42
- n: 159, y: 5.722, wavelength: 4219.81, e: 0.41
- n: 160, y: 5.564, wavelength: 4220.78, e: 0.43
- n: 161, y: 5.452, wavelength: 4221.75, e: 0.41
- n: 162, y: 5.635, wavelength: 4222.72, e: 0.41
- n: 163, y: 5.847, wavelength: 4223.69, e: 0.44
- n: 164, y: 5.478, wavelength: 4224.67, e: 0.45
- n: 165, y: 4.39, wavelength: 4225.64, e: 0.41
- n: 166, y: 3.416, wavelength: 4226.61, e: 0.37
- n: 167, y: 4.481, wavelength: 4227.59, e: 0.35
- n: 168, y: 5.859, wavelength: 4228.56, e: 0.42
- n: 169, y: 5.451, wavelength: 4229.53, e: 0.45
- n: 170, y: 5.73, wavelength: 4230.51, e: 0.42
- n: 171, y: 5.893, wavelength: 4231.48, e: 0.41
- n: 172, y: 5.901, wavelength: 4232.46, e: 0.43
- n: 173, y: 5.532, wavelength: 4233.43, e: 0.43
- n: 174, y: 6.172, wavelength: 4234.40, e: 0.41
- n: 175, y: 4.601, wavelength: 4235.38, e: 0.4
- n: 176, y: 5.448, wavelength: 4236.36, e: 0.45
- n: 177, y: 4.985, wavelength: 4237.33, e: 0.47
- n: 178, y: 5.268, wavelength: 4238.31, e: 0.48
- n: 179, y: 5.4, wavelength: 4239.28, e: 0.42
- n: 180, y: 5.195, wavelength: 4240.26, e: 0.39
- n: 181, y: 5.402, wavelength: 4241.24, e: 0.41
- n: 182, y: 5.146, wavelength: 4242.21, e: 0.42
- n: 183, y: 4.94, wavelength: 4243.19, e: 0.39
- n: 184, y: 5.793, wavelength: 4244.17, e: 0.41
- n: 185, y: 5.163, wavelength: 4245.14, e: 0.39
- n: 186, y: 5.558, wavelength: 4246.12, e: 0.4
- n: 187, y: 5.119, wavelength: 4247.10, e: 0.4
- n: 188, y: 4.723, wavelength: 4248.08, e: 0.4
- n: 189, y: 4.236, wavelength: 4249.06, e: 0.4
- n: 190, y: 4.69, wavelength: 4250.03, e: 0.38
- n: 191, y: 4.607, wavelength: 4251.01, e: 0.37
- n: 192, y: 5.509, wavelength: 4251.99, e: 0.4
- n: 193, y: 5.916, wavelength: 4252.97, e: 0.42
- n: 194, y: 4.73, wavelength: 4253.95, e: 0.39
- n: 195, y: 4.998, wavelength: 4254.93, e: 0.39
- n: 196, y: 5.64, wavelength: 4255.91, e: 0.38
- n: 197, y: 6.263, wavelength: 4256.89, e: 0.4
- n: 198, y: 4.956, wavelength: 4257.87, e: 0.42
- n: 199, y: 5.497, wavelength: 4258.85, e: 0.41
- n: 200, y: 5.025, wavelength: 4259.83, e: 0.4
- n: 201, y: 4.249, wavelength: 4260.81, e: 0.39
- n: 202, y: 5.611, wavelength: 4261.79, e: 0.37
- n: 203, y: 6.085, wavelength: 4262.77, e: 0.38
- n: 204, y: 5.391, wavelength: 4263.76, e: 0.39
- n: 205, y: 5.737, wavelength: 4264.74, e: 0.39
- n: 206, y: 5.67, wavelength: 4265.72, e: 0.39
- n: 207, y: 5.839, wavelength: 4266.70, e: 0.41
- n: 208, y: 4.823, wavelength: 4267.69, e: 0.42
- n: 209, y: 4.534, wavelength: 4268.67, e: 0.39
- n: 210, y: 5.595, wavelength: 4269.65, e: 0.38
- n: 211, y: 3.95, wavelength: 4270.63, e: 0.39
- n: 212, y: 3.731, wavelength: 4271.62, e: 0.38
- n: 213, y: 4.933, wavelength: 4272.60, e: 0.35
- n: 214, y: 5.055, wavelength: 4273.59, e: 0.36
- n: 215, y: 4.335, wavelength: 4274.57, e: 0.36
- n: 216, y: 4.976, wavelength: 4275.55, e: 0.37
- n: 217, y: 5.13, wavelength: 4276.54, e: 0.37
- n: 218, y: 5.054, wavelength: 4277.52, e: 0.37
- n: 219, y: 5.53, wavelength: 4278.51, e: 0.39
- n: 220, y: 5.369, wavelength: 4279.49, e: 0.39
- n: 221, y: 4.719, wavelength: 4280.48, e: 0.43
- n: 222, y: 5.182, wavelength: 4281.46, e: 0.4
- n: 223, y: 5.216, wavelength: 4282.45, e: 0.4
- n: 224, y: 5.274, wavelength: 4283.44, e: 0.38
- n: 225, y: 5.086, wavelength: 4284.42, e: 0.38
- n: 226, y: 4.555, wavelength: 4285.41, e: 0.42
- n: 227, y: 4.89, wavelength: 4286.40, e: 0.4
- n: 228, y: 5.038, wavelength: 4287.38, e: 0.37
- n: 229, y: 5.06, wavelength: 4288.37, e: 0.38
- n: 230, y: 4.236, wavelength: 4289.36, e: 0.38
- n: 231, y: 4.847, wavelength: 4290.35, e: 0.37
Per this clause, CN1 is -0.07 mag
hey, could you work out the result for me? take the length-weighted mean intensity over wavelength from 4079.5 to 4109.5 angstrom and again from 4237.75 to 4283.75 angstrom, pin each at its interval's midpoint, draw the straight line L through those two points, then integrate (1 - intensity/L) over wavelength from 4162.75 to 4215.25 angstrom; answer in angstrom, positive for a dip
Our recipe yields -4.3 angstrom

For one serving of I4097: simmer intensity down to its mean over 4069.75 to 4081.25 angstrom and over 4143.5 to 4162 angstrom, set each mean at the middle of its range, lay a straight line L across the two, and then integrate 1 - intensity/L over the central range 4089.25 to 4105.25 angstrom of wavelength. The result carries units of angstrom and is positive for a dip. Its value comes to 1.75 angstrom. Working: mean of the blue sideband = 5.35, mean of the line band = 4.86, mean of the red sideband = 5.75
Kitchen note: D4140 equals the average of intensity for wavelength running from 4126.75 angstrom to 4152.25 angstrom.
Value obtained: 5.68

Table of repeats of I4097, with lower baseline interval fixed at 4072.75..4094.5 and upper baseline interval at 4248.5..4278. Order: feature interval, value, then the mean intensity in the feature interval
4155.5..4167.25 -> -1.2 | 5.88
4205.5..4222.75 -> -1.8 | 5.75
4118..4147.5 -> -1.2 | 5.64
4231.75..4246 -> -0.6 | 5.37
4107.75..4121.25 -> -1.3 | 5.99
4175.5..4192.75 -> -0.9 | 5.56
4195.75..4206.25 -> -0.3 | 5.42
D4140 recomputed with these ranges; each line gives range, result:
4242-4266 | 5.25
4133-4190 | 5.65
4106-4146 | 5.72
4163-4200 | 5.53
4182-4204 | 5.45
